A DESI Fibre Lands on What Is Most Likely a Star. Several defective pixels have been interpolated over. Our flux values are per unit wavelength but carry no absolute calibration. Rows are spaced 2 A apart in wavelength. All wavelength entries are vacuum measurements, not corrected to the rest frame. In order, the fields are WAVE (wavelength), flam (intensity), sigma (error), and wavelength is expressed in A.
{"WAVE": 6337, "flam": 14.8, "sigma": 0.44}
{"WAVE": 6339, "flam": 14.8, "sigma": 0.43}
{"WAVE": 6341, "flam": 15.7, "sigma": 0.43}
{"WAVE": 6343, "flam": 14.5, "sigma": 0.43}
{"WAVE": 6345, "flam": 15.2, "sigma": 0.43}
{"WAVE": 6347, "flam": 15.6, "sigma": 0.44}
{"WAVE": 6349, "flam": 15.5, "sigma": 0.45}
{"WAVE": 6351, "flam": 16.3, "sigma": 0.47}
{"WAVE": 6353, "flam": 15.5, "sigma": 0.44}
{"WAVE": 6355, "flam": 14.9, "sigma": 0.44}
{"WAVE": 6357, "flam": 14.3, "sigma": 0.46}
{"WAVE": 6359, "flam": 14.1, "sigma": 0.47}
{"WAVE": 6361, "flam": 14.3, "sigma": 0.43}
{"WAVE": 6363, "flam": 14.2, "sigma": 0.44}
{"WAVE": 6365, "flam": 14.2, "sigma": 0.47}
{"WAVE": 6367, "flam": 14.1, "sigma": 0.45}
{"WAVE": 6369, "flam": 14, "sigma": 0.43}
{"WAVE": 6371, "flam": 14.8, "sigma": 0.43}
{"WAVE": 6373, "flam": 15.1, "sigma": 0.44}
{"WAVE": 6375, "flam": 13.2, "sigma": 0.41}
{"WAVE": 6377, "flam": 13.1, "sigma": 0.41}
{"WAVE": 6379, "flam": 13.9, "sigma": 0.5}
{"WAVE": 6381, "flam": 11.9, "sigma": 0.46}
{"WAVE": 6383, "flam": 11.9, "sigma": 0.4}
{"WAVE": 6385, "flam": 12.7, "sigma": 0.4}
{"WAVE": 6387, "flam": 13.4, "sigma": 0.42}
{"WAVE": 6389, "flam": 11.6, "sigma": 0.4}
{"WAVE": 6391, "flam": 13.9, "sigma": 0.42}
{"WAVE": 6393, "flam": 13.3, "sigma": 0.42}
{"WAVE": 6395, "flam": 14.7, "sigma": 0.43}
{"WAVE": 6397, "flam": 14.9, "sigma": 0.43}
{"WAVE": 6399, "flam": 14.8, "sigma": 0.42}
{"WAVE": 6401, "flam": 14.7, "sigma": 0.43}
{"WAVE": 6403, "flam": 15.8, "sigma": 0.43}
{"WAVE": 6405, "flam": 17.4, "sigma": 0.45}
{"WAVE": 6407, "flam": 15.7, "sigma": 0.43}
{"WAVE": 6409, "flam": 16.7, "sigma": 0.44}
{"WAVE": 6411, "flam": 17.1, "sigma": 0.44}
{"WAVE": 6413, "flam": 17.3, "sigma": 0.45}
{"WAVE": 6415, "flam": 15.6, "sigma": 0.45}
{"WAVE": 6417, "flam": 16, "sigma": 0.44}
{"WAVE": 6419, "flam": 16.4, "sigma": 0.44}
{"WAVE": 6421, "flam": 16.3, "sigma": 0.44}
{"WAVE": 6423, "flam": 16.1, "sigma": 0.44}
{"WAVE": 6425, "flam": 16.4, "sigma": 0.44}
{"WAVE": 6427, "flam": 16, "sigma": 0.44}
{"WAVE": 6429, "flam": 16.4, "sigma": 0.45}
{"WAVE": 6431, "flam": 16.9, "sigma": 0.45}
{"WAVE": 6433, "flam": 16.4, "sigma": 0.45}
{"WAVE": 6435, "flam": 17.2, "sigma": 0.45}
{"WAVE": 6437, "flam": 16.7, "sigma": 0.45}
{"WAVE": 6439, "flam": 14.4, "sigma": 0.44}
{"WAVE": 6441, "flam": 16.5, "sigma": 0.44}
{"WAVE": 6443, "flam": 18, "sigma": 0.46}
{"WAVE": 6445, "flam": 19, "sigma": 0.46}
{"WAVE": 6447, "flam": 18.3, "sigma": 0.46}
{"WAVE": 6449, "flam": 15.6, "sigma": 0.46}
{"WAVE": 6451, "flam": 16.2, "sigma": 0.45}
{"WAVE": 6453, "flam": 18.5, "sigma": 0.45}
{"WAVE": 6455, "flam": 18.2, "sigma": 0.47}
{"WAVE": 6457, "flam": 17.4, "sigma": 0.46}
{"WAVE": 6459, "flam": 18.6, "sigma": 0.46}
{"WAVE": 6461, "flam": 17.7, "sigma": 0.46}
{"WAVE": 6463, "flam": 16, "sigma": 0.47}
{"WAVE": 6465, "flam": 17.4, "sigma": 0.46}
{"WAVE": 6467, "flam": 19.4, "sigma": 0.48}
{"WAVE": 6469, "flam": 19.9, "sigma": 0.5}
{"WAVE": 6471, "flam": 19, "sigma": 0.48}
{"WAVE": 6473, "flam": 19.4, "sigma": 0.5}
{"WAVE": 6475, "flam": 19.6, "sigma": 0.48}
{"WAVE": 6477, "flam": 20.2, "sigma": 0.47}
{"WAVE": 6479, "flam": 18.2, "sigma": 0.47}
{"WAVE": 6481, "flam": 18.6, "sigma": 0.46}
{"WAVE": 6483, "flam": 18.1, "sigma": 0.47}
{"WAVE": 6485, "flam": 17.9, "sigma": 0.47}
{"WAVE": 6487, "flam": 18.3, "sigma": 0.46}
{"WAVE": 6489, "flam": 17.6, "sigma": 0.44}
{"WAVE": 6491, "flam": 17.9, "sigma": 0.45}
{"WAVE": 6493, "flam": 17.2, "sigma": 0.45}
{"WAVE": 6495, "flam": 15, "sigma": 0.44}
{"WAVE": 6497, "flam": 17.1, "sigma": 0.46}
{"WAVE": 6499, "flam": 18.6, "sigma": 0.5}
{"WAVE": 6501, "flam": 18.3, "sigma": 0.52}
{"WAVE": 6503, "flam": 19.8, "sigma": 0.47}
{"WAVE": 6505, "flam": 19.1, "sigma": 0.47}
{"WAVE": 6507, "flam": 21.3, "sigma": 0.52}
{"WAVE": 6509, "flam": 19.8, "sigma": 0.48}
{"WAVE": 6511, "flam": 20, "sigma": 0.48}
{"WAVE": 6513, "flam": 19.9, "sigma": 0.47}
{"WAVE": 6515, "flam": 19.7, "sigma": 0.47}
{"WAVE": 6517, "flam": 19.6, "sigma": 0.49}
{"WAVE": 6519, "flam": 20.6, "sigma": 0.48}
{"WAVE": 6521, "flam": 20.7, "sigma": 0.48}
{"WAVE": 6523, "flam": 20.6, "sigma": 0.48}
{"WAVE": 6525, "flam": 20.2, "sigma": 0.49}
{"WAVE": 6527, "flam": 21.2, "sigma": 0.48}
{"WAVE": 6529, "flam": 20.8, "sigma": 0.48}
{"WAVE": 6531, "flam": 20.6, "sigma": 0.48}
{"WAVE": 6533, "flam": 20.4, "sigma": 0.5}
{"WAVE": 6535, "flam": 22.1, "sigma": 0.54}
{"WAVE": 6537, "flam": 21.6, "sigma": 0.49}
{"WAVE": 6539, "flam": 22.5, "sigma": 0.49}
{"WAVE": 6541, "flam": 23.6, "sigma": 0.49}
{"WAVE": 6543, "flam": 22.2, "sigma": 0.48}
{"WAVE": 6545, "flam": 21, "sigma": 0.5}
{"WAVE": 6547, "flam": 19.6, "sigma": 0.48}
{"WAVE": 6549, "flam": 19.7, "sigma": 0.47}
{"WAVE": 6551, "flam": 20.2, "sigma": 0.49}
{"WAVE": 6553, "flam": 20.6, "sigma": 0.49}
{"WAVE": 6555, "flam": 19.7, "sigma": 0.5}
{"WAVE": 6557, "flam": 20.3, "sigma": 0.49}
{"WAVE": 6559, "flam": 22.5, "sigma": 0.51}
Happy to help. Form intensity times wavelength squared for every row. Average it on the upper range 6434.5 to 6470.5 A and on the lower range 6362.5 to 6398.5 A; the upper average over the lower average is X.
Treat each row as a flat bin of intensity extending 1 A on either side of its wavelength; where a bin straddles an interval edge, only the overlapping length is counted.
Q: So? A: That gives 1.3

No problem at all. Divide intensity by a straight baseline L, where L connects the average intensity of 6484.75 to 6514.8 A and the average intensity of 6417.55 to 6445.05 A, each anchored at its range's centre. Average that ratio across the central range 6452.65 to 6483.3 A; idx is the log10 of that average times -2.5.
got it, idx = -0.05 mag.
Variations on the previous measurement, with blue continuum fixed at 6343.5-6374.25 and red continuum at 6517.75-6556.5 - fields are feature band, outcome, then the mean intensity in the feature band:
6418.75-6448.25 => 0.04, 16.7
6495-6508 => 0.06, 18.7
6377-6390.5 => 0.23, 12.7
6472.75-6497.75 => 0.06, 18.1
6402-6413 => -0.01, 16.6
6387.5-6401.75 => 0.15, 14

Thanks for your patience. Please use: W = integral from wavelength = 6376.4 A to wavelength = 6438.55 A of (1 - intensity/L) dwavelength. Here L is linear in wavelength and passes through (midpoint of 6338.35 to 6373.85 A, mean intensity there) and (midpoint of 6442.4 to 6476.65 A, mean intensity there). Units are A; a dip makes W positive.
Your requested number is 5.0 A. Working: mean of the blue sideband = 14.8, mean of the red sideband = 18.2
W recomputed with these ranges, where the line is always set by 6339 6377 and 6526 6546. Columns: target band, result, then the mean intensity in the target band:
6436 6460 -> 1.2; 17.3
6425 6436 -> 0.6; 16.6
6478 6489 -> 0.8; 18.2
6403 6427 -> 0.7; 16.4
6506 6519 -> 0.4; 20.1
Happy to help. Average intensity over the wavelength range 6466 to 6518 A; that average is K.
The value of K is 18.8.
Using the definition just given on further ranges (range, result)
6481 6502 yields 17.6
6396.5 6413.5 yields 16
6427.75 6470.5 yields 17.4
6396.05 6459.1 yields 16.6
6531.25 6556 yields 21.1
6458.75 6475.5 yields 18.5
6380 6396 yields 12.9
